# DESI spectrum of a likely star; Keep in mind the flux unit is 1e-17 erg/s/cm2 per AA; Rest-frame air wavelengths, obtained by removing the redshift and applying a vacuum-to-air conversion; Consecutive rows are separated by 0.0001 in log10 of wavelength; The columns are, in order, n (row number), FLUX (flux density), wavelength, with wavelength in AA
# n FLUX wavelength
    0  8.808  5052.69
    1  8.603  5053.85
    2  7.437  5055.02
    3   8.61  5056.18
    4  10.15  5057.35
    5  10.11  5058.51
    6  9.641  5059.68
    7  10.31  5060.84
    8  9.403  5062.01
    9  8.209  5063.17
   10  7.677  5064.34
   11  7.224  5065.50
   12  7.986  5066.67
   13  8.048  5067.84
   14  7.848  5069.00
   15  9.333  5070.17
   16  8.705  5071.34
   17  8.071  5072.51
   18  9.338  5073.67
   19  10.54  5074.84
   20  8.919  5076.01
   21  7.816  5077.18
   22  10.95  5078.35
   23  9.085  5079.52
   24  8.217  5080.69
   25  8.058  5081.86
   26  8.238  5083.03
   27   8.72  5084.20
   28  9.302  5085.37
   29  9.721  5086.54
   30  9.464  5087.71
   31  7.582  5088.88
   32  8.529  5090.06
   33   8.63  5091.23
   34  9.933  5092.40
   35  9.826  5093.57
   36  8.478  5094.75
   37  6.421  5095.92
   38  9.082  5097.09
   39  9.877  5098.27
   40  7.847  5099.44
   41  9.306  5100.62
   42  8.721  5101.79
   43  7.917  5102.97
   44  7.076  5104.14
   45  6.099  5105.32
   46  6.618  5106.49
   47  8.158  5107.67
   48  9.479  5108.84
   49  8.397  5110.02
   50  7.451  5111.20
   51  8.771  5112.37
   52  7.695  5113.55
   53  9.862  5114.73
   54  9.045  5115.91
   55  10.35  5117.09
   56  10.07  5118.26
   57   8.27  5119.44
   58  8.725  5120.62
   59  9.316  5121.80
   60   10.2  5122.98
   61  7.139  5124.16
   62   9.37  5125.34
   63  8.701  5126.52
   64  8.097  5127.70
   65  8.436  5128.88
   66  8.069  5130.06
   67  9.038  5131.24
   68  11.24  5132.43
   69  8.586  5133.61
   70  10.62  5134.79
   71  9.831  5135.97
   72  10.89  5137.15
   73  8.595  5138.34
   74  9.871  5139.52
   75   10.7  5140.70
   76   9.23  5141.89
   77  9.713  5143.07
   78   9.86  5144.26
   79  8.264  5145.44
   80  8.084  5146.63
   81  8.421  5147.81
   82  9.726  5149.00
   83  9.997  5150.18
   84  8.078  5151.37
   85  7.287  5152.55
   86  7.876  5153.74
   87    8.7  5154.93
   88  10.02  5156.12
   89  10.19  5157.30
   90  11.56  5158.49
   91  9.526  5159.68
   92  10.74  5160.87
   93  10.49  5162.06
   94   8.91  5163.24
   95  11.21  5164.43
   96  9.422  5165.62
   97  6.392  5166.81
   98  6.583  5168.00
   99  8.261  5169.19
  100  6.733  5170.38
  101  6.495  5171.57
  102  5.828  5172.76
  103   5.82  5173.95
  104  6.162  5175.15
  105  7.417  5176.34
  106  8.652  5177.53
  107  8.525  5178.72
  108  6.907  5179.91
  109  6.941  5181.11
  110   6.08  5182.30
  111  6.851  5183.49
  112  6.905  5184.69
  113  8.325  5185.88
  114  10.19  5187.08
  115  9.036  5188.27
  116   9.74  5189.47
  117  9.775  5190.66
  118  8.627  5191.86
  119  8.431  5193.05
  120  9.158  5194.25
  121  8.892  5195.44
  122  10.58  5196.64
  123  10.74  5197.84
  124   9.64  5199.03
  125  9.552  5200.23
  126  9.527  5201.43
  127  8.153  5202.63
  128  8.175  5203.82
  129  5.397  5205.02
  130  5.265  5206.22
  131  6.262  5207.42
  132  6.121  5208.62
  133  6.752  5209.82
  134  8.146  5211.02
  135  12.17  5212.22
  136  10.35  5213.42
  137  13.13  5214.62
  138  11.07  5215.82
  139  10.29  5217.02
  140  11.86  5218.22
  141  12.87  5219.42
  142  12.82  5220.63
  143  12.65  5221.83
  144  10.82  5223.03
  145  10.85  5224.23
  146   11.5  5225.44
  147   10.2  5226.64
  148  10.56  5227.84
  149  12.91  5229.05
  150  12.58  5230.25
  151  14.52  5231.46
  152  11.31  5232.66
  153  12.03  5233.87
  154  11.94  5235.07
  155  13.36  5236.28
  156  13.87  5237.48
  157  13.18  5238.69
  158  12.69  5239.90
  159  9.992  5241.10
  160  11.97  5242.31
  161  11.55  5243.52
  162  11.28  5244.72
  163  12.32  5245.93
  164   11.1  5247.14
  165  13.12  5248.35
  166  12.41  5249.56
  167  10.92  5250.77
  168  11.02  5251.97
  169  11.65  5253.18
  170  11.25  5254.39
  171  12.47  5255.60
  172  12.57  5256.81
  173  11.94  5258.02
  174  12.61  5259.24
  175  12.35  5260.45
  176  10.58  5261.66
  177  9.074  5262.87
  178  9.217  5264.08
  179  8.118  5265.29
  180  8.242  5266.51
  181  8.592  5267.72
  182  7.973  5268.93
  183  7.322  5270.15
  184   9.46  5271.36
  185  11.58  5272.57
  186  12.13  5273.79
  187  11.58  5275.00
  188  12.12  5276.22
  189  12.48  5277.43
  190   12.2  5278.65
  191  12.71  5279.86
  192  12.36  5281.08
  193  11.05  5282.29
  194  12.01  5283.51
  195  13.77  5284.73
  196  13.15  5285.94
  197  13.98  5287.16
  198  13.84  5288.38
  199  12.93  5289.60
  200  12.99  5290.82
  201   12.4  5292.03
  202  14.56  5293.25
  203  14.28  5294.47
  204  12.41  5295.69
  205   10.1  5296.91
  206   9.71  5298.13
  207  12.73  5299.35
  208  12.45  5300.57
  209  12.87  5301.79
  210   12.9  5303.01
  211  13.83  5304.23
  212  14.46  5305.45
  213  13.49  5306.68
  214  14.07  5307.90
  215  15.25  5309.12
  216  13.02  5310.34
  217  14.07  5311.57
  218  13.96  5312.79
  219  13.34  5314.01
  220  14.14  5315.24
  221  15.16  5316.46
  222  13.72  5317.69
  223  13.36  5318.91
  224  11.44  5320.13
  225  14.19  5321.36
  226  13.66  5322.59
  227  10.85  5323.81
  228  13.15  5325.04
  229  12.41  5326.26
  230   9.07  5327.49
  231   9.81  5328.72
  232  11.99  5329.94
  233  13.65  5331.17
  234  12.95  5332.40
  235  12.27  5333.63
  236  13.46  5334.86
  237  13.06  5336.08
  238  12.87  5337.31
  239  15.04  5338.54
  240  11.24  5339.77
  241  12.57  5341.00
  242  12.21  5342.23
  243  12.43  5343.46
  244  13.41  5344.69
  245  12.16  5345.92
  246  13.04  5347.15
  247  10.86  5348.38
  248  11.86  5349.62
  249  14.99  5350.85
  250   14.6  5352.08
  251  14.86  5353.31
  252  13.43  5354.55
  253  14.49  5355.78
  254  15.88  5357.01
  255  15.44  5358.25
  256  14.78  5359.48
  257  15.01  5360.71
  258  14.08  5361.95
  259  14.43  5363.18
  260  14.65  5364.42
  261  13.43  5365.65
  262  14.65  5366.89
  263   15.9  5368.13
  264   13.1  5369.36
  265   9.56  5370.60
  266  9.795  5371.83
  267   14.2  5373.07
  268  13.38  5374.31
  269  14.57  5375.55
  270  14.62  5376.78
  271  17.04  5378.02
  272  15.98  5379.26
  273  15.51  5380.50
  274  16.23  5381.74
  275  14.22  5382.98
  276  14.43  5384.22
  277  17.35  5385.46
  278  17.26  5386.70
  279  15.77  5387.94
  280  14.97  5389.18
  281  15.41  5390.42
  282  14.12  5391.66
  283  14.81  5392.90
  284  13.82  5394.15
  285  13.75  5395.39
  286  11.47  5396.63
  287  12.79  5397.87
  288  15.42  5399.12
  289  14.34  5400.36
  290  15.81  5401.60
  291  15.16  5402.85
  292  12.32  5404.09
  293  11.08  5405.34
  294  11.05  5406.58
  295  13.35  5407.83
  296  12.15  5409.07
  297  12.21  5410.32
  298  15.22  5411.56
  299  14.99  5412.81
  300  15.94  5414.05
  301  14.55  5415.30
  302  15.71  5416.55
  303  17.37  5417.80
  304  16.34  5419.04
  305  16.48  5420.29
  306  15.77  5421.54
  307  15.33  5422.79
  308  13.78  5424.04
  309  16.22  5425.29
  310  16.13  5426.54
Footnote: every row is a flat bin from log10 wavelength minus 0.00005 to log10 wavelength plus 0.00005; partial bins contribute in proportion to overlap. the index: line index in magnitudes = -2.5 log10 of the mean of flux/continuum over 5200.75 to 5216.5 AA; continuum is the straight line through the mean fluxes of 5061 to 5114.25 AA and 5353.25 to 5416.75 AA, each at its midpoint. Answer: 0.27 mag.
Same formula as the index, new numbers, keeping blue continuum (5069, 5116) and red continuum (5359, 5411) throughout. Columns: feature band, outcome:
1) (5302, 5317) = -0.10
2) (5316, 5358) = 0.02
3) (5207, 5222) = 0.06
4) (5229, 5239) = -0.14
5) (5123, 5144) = 0.01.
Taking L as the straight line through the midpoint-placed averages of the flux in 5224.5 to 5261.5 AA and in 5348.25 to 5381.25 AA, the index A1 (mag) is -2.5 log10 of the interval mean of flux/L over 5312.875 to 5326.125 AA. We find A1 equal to 0.01 mag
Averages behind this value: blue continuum 12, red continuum 14.2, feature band 13.3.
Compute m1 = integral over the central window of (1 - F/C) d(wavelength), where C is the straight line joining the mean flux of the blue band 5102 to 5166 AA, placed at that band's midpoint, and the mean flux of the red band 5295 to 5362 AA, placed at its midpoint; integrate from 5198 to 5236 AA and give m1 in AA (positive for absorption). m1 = 1.7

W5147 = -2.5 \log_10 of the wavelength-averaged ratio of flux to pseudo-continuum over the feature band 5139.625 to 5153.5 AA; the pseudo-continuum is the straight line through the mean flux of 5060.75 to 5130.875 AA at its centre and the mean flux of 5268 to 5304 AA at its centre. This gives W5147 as 0.06 mag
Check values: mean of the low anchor 8.64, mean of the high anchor 12.1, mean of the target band 9.03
